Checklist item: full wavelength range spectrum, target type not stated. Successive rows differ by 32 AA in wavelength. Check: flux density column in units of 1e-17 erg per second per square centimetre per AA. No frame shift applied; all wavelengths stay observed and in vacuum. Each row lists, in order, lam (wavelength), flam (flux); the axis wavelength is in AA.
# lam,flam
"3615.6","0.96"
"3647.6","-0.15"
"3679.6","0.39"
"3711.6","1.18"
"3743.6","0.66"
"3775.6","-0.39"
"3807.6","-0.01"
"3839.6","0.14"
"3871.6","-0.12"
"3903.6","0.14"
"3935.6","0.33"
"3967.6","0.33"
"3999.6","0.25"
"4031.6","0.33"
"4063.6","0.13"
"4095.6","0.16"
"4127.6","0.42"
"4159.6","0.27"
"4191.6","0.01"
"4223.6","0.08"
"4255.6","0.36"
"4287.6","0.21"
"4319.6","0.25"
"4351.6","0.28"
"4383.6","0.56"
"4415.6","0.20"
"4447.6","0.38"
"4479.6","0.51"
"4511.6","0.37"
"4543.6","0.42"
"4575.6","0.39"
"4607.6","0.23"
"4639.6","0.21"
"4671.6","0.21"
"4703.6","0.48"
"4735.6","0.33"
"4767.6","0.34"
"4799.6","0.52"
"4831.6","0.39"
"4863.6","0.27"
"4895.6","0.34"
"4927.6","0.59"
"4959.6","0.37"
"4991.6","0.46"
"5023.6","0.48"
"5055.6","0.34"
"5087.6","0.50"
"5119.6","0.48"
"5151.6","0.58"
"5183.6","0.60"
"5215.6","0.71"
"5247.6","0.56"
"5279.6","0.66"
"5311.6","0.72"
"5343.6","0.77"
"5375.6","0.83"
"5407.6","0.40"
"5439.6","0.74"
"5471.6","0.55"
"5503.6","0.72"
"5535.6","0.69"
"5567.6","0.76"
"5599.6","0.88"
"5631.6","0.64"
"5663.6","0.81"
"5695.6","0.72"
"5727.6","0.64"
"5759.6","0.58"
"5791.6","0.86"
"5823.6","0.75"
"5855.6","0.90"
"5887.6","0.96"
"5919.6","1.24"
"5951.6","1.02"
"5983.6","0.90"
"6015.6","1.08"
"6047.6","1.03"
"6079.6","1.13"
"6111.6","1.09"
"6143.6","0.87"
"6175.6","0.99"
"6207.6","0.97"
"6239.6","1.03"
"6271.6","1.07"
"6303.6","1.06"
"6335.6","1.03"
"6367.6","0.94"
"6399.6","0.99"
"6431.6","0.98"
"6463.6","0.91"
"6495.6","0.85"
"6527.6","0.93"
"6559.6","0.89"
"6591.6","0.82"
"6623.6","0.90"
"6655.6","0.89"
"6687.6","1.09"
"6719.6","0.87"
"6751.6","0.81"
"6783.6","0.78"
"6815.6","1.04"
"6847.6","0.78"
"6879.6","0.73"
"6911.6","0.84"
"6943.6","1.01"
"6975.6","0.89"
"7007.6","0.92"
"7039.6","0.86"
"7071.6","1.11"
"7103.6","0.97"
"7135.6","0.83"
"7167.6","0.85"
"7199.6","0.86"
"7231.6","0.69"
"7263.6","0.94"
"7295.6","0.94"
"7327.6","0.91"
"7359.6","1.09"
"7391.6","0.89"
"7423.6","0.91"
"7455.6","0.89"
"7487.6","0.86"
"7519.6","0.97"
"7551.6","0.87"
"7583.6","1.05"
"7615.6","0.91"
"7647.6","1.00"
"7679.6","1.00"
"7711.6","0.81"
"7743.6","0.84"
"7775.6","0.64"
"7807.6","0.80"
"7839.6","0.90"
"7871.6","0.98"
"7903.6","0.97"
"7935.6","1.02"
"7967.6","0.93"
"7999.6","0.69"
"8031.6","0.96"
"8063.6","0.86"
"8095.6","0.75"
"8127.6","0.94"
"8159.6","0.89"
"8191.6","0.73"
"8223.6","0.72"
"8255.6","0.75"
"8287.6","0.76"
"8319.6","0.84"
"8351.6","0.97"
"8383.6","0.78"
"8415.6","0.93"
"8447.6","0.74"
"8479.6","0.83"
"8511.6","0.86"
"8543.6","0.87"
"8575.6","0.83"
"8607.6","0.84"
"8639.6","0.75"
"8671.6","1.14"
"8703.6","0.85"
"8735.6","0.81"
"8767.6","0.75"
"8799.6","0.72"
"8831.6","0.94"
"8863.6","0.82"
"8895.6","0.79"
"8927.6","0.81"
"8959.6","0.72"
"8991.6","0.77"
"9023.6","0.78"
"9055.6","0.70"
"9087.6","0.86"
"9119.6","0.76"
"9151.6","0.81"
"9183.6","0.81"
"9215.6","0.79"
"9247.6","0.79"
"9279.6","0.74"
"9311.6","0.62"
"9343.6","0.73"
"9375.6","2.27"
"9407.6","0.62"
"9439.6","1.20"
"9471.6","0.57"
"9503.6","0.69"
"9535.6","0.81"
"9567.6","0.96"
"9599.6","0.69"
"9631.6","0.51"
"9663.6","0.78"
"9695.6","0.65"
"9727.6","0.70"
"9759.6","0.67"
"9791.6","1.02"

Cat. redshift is 0.32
